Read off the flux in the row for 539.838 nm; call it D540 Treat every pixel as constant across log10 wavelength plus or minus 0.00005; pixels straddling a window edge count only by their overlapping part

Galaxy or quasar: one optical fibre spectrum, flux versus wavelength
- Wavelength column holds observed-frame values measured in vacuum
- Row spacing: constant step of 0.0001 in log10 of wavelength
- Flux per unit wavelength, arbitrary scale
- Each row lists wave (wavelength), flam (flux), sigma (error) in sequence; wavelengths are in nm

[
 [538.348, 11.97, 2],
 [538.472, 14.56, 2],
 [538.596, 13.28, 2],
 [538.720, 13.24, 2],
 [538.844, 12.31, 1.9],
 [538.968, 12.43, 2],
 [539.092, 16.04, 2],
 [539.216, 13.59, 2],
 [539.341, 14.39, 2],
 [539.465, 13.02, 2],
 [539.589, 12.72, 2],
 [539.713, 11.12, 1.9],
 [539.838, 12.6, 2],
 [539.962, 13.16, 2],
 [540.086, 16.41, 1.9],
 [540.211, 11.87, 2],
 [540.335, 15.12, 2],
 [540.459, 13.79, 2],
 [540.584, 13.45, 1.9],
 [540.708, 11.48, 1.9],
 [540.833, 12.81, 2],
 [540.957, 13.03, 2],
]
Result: 12.6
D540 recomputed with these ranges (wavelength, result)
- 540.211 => 11.87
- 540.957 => 13.03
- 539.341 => 14.39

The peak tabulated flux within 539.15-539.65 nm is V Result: 14.39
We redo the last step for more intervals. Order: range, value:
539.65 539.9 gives 12.6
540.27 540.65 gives 15.12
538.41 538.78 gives 14.56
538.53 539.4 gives 16.04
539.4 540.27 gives 16.41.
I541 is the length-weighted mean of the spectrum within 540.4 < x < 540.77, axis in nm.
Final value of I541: 12.9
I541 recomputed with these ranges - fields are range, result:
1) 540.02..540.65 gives 14.1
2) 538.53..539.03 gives 12.8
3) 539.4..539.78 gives 12.3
